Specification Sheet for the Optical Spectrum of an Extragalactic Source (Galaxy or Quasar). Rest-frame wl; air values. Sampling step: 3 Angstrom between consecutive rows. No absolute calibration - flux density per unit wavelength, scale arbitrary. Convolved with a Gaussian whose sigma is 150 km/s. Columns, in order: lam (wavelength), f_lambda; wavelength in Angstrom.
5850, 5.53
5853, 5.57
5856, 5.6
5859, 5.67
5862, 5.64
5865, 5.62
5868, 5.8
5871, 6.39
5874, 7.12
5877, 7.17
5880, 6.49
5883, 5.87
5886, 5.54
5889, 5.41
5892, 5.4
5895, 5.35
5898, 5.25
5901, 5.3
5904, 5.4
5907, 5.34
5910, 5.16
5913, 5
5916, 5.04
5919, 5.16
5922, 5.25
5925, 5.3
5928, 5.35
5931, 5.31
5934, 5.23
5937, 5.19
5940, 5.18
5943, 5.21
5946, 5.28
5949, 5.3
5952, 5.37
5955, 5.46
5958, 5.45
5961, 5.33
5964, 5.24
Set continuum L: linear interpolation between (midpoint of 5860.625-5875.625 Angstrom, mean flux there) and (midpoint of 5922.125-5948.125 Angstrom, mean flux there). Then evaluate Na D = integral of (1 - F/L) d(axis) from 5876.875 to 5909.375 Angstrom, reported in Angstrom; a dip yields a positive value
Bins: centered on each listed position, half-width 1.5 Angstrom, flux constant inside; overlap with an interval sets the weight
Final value 1.1 Angstrom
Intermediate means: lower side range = 6.13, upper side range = 5.26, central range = 5.61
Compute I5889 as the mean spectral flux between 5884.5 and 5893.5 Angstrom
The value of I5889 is 5.45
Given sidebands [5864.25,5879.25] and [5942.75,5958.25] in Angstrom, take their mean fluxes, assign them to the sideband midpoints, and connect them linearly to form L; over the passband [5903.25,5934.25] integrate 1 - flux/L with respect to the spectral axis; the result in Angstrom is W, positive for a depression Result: 3.0 Angstrom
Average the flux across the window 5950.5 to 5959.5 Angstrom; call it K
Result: 5.43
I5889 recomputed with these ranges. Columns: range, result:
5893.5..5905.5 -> 5.33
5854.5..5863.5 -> 5.64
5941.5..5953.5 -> 5.29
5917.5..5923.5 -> 5.21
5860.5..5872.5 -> 5.86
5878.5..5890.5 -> 5.83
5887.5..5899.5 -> 5.35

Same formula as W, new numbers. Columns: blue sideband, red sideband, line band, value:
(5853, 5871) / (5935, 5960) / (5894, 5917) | 1.15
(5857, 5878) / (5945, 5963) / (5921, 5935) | 0.78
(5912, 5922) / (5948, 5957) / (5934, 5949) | 0.20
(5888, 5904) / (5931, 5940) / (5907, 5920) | 0.43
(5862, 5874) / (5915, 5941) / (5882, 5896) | 0.62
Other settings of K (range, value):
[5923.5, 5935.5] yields 5.3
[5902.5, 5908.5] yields 5.37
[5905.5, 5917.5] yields 5.14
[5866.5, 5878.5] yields 6.62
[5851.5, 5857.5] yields 5.58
